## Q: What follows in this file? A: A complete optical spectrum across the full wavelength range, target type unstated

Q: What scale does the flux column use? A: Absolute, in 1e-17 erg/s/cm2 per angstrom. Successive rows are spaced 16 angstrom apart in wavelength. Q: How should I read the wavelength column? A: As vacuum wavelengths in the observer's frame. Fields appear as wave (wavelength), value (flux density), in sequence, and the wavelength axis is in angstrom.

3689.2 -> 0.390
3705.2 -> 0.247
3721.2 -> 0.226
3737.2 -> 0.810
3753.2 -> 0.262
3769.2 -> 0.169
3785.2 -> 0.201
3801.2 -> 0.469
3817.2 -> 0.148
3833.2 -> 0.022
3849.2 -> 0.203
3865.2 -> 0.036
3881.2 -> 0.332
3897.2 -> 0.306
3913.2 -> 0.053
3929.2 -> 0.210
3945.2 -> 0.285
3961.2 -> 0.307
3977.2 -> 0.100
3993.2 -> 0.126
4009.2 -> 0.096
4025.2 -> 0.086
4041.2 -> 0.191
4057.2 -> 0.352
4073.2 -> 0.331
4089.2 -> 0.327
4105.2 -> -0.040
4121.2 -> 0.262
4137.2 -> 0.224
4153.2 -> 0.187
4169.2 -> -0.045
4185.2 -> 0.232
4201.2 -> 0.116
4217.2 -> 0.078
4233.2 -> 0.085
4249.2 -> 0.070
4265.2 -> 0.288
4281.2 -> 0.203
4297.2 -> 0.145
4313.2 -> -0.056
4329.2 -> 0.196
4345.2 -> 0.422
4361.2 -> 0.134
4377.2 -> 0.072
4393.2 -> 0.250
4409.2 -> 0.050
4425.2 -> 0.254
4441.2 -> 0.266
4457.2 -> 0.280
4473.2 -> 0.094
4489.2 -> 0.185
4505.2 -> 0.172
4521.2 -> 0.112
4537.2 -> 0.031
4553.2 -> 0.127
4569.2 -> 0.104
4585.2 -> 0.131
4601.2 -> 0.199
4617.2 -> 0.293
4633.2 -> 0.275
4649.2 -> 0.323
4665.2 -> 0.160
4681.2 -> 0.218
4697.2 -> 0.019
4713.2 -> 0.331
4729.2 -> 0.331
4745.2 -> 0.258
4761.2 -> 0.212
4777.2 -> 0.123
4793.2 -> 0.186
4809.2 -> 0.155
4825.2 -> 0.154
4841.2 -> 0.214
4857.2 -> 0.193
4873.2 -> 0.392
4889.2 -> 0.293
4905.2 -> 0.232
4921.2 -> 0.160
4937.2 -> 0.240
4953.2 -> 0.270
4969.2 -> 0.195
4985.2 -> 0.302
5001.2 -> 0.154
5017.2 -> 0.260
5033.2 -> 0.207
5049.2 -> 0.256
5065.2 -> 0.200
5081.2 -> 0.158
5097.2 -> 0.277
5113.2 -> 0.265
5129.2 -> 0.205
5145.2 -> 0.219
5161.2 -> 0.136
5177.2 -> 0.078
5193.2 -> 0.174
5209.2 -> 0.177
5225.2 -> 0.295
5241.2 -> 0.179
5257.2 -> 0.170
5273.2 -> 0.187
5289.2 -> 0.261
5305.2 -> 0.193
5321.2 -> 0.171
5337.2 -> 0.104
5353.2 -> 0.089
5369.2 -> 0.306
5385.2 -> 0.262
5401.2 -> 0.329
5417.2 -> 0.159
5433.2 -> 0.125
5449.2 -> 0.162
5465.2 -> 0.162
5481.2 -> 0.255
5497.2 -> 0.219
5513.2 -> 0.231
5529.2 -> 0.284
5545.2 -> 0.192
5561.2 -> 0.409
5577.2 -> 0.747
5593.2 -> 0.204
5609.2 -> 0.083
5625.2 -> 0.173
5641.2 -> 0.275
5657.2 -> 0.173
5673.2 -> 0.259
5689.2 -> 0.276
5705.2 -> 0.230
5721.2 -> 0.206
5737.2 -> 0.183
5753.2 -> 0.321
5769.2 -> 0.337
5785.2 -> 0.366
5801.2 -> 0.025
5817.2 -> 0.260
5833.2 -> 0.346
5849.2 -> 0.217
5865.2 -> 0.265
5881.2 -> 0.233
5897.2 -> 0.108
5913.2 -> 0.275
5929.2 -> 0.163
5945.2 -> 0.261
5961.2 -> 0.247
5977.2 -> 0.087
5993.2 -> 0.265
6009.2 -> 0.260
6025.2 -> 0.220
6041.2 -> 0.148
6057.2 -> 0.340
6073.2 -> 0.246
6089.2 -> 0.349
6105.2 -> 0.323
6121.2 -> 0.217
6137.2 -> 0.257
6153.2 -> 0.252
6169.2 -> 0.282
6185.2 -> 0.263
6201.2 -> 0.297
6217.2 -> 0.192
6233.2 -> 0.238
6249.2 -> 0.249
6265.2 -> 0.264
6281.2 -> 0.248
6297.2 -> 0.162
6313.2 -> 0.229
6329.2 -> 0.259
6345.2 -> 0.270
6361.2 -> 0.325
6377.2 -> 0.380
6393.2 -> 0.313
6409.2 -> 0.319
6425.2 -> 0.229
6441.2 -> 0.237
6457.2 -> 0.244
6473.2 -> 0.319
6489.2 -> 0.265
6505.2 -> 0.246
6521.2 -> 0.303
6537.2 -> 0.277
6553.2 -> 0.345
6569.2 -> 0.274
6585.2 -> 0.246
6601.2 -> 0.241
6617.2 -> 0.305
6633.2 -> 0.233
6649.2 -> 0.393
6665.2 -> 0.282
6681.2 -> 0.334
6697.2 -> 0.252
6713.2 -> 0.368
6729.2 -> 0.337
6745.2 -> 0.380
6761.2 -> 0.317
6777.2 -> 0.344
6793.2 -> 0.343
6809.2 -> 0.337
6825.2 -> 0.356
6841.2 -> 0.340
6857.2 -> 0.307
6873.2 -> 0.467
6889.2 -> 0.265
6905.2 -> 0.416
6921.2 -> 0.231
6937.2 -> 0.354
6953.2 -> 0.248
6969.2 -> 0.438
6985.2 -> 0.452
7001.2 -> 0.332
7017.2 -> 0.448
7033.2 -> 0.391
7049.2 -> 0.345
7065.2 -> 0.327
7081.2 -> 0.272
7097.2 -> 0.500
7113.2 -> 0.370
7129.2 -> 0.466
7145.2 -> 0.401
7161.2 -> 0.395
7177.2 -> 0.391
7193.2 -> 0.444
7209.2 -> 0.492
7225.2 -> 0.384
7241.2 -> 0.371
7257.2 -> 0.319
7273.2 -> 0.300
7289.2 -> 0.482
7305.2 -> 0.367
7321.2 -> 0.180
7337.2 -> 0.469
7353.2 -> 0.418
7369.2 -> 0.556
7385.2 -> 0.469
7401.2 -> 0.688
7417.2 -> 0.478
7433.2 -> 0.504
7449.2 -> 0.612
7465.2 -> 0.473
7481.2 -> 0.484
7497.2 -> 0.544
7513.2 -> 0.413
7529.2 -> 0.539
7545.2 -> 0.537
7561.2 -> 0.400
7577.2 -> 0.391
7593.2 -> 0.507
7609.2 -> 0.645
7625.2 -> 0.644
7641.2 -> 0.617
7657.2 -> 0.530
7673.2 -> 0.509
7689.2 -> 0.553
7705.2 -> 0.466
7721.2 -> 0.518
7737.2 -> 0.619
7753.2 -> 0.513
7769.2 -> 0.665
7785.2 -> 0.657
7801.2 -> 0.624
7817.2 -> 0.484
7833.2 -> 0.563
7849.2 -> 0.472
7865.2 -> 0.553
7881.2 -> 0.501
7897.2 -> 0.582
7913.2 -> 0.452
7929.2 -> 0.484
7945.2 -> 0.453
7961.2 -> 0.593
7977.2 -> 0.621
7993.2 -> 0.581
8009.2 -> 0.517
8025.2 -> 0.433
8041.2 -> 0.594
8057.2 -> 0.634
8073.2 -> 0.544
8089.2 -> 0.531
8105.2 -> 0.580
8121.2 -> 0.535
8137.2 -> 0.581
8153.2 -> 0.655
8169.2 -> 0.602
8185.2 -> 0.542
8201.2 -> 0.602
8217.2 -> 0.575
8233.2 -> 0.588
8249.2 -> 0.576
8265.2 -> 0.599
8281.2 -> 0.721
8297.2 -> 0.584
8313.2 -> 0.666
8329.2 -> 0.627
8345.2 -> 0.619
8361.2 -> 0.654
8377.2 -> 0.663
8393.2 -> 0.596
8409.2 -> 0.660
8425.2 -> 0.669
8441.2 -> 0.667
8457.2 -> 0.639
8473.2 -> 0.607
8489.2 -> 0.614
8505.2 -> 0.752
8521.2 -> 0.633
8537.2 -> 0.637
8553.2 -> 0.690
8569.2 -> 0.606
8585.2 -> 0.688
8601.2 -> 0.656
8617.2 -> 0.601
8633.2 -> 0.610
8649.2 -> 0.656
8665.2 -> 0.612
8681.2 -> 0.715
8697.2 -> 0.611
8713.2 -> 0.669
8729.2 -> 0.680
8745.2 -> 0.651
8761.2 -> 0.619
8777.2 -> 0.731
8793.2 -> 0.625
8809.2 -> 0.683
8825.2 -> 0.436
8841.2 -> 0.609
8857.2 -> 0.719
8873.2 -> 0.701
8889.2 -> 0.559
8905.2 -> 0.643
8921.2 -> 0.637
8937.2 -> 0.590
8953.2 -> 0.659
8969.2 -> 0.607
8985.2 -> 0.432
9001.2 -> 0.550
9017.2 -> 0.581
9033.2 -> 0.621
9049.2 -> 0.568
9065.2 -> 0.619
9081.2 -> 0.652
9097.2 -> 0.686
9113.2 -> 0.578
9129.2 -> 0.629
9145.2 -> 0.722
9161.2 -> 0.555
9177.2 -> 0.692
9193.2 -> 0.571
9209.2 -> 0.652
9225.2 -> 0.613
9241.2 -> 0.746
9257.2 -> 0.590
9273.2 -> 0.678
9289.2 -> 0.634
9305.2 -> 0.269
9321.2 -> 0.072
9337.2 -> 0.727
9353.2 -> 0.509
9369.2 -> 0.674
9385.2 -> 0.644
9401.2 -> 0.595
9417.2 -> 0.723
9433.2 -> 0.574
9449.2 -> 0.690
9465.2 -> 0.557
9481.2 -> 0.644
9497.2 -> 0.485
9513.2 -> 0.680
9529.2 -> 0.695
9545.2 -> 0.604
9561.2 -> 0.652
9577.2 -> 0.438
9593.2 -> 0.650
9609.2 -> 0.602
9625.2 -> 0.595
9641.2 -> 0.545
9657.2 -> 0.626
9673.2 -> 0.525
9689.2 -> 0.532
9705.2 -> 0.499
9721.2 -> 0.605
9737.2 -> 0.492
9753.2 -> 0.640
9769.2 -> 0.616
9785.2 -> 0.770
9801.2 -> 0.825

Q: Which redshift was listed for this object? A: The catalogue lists 0.84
